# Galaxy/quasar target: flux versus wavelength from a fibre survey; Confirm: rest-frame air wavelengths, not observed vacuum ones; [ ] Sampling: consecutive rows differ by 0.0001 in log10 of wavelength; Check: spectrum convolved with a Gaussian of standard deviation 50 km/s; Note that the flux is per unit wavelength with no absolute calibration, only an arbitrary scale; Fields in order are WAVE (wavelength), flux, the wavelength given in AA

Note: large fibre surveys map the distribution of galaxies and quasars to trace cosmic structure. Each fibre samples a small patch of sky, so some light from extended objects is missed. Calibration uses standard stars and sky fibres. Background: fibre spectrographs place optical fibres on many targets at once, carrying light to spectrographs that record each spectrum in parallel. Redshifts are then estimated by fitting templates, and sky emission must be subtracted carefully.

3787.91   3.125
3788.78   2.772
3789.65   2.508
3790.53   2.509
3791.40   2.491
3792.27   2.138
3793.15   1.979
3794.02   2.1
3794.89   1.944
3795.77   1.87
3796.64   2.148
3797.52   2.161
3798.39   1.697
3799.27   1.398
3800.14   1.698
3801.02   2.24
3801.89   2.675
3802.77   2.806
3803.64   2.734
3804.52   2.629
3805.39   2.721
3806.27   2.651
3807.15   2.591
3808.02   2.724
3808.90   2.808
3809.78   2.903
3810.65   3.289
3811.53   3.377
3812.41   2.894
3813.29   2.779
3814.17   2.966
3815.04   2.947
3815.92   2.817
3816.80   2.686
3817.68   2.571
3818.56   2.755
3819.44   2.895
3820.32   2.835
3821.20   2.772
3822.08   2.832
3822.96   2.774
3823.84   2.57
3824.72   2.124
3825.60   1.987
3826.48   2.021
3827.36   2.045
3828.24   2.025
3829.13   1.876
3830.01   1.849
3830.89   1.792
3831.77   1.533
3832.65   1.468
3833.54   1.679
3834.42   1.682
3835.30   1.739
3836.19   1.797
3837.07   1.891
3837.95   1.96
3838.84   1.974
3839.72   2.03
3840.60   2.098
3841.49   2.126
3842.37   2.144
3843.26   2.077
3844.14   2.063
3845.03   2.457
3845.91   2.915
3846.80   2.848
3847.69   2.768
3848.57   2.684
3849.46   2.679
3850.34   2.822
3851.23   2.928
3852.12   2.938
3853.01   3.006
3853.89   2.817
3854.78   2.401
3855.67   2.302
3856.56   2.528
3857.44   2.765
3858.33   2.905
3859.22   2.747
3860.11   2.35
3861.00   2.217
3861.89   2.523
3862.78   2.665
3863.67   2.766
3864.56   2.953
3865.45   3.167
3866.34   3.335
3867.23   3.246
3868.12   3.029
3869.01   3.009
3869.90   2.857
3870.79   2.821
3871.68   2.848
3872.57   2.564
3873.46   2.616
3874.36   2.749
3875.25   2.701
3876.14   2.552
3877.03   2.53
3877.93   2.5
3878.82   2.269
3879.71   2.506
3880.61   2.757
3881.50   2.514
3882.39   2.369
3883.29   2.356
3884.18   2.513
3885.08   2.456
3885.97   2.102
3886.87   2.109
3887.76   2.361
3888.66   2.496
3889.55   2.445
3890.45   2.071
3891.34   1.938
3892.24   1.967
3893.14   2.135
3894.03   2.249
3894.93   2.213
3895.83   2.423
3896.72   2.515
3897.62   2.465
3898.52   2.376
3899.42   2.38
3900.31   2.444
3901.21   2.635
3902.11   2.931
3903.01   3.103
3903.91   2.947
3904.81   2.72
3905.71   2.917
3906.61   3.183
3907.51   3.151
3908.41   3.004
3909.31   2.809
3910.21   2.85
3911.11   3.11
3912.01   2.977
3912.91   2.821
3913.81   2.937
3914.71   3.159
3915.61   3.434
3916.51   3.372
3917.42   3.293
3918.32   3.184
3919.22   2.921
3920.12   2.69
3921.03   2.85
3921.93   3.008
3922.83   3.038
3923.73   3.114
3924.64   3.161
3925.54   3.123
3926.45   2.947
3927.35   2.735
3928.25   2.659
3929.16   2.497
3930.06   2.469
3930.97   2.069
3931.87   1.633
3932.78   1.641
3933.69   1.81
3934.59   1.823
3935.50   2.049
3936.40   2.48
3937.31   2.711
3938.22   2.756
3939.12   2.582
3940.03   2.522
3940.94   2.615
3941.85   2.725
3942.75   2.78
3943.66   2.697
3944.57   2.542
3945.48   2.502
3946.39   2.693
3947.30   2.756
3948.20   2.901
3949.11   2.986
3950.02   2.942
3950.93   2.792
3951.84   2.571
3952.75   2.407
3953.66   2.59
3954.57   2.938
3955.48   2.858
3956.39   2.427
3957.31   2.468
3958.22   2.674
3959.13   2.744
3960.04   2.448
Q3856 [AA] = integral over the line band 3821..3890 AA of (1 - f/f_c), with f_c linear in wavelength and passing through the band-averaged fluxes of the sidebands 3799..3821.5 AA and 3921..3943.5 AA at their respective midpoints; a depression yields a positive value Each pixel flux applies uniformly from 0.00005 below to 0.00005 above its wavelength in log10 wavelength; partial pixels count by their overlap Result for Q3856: 5.3 AA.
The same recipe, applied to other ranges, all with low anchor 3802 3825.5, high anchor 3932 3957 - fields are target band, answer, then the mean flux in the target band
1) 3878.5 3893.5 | 1.9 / 2.32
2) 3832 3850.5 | 3.8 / 2.17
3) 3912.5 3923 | -1.9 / 3.06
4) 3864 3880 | -0.7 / 2.8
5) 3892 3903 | 0.8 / 2.43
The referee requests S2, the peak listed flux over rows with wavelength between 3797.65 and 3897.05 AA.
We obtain 3.377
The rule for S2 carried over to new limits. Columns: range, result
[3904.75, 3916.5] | 3.434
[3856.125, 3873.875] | 3.335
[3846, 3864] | 3.006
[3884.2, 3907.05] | 3.183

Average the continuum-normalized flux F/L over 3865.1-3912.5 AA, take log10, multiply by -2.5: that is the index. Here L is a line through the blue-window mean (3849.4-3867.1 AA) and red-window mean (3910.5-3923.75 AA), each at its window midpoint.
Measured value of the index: 0.11 mag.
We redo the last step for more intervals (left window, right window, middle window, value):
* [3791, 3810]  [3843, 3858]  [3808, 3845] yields 0.066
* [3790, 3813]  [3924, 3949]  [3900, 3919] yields -0.196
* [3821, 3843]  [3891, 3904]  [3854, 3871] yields -0.240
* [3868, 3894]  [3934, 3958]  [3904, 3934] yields -0.111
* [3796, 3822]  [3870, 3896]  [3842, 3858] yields -0.047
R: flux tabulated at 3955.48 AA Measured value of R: 2.858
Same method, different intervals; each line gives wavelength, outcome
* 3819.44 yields 2.895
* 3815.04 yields 2.947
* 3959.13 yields 2.744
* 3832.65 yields 1.468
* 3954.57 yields 2.938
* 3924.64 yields 3.161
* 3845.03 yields 2.457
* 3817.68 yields 2.571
